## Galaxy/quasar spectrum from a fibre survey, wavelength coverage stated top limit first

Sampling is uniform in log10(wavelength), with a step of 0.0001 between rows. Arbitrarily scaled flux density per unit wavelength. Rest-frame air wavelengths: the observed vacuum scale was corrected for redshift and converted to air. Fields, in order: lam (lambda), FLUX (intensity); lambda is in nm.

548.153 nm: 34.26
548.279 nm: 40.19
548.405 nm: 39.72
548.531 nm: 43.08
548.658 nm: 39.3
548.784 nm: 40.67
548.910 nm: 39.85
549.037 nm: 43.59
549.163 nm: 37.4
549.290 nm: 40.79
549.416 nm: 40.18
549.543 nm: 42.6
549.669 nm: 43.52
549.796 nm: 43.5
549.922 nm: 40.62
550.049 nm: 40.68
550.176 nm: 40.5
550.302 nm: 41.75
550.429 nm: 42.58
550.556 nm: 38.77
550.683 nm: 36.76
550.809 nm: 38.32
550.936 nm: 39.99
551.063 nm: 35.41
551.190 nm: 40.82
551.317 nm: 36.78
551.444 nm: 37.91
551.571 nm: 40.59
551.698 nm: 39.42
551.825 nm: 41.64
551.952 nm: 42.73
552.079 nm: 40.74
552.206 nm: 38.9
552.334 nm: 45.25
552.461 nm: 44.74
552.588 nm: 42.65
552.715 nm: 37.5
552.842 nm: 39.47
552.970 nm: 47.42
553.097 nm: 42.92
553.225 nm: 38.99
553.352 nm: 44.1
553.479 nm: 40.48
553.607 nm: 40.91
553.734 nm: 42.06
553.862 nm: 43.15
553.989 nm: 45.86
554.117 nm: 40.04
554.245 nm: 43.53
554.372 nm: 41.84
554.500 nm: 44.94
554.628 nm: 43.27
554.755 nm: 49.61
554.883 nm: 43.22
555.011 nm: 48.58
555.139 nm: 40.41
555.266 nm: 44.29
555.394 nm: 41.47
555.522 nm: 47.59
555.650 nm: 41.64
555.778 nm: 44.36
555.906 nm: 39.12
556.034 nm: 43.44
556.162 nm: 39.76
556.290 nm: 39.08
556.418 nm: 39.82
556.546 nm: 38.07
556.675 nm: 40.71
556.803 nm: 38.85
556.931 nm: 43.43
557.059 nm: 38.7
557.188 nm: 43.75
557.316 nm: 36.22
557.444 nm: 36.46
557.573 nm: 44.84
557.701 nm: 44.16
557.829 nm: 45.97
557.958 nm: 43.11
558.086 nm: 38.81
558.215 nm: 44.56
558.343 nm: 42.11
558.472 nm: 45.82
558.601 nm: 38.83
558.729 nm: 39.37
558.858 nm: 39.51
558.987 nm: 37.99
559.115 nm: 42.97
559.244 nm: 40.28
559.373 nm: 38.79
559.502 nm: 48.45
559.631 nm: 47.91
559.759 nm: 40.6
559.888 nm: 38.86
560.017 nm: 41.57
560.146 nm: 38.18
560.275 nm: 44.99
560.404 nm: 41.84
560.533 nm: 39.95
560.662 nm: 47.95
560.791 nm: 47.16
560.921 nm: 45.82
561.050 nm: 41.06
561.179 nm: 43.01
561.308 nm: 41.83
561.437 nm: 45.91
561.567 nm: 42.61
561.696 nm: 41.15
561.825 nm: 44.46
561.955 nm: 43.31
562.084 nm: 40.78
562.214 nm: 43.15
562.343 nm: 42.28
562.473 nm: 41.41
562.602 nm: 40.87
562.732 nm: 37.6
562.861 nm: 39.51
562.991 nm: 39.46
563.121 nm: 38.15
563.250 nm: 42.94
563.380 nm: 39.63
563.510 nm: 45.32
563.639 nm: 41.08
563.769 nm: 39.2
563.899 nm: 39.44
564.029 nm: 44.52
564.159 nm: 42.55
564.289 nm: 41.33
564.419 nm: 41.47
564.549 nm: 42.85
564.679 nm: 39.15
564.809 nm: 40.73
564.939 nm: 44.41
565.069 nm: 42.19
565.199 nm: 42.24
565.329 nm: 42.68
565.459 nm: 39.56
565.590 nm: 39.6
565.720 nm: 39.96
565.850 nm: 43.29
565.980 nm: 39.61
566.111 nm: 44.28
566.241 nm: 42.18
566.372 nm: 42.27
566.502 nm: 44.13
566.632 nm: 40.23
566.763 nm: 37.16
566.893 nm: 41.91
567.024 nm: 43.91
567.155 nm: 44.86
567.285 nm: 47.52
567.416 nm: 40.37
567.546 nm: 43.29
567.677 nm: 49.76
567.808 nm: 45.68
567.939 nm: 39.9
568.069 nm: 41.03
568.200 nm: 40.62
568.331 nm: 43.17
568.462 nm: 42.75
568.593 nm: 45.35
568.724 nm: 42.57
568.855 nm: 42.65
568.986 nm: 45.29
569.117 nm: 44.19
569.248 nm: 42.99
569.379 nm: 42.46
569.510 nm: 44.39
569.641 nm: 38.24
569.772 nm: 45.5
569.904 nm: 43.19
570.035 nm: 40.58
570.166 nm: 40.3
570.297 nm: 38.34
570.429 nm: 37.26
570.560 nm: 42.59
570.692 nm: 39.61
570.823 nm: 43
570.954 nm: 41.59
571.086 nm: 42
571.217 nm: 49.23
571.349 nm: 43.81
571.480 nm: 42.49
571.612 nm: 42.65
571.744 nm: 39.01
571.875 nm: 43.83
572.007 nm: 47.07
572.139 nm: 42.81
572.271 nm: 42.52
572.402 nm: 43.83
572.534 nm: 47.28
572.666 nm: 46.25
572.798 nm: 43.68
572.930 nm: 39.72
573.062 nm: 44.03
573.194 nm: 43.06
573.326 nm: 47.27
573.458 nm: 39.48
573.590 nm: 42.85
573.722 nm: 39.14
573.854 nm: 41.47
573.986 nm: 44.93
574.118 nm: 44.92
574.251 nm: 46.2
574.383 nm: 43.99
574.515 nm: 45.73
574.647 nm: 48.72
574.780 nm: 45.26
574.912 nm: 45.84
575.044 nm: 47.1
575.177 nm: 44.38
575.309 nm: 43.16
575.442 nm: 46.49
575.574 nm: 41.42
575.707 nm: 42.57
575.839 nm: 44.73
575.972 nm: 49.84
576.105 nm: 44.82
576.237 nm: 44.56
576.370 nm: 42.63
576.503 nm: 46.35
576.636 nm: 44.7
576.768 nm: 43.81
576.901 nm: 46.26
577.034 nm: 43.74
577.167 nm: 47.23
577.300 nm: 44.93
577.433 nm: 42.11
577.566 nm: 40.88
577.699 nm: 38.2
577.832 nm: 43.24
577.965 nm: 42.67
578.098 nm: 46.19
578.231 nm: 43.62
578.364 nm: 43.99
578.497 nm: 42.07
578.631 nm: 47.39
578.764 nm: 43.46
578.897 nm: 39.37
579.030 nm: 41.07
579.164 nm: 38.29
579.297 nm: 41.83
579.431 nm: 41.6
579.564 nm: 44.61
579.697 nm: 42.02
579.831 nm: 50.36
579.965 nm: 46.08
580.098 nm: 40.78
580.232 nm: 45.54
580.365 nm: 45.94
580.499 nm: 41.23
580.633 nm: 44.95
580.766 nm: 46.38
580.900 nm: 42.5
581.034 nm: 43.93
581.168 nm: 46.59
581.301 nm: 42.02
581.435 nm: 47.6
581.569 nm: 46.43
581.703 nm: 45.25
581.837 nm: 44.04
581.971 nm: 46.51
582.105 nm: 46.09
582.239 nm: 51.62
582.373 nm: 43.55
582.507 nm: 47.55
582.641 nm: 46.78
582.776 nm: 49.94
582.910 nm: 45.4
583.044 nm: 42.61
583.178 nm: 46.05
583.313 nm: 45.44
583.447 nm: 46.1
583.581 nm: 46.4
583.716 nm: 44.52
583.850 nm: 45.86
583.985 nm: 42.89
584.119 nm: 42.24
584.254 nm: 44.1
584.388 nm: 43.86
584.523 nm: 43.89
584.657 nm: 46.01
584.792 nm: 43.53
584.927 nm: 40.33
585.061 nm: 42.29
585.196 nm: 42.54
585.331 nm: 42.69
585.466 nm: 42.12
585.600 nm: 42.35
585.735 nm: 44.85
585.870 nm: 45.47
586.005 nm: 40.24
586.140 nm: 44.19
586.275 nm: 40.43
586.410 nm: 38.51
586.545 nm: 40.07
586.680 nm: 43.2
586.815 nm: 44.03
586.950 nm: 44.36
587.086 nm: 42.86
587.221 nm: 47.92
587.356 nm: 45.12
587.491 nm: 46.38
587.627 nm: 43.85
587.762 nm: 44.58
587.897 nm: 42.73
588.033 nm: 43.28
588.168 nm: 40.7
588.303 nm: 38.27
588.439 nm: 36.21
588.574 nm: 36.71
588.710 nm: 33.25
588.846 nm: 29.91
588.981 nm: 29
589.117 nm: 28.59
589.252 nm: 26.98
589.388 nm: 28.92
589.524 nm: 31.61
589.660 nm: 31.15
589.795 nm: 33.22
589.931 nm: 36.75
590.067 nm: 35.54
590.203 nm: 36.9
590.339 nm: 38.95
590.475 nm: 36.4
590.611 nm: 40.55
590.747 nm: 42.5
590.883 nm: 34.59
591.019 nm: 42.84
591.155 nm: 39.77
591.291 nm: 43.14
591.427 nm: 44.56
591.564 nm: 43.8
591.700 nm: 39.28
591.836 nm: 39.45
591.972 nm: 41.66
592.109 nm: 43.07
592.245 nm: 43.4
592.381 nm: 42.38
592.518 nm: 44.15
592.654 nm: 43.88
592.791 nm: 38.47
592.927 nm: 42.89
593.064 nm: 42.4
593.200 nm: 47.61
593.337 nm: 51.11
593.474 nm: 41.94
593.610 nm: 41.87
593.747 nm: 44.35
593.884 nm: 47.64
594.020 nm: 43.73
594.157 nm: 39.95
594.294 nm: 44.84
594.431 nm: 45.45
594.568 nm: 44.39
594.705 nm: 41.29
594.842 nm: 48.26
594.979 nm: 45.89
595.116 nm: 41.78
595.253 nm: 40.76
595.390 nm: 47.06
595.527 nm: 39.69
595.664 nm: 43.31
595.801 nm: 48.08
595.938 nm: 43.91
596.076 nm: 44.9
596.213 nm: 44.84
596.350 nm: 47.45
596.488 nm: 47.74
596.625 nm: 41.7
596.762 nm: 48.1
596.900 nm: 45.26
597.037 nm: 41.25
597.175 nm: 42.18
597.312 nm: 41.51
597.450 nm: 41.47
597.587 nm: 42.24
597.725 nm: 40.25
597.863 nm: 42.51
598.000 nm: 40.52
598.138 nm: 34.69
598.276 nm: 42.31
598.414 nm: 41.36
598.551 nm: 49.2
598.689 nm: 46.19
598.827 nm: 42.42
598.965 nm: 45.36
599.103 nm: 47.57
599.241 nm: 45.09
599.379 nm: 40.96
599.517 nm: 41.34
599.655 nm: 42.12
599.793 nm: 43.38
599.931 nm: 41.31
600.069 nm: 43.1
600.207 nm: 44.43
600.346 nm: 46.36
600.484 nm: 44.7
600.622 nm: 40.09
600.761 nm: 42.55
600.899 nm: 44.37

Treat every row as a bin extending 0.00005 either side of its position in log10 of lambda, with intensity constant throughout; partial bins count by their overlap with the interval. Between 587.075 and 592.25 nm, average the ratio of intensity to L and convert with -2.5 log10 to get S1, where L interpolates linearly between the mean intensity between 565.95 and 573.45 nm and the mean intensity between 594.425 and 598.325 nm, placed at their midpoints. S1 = 0.13 mag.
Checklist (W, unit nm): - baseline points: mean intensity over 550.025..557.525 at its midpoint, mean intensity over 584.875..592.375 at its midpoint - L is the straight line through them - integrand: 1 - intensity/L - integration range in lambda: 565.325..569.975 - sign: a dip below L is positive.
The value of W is -0.22 nm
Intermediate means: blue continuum 41.4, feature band 42.7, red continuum 39.7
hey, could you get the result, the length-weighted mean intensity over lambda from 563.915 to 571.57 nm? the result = 42.4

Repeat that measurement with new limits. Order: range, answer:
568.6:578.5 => 43.6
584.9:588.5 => 42.6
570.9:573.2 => 43.6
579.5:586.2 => 44.7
